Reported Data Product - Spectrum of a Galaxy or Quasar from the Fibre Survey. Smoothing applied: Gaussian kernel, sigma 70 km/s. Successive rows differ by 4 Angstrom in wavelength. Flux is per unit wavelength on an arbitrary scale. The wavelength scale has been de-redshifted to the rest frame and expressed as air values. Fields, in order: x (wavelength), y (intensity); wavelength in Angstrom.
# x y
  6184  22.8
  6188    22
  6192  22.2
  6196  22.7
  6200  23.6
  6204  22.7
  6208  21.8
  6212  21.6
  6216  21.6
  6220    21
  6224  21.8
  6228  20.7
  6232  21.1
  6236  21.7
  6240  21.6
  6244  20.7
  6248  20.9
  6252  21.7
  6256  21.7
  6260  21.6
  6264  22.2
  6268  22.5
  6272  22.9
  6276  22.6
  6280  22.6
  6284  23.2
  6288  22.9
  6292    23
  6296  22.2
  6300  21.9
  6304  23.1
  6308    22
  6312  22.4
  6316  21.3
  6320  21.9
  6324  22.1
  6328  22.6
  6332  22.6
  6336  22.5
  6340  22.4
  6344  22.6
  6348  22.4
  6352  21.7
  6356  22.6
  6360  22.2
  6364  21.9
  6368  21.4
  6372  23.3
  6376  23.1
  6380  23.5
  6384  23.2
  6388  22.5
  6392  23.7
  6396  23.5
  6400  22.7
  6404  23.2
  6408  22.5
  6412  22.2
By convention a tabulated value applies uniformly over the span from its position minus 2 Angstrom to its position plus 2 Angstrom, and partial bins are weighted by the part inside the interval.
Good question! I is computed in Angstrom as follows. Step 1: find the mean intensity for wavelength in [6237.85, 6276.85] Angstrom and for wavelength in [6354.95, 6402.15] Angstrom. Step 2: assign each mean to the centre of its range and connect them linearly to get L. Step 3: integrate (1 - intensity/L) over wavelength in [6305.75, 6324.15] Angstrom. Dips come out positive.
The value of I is 0.3 Angstrom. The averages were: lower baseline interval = 21.8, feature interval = 21.9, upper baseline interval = 22.8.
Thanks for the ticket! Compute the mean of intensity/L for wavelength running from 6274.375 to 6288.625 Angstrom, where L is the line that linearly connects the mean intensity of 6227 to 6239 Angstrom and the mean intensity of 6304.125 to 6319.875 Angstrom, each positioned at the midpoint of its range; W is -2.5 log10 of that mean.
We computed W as -0.05 mag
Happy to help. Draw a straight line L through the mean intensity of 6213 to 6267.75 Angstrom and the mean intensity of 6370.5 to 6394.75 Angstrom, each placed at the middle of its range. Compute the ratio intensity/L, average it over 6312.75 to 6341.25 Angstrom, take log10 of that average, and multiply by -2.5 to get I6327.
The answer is 0.016 mag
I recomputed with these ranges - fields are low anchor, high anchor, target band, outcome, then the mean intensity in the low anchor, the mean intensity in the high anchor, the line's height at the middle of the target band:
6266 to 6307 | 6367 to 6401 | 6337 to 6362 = 0.6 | 22.7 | 23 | 22.9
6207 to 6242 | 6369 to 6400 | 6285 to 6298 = -0.3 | 21.4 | 23.2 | 22.2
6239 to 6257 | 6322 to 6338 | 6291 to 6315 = -0.3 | 21.3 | 22.5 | 22.1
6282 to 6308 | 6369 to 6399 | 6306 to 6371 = 2.1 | 22.7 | 23.2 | 22.9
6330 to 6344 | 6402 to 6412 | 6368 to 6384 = -0.3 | 22.5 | 22.7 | 22.6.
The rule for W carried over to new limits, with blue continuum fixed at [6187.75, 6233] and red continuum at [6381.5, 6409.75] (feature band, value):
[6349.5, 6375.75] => 0.029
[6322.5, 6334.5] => 0.009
